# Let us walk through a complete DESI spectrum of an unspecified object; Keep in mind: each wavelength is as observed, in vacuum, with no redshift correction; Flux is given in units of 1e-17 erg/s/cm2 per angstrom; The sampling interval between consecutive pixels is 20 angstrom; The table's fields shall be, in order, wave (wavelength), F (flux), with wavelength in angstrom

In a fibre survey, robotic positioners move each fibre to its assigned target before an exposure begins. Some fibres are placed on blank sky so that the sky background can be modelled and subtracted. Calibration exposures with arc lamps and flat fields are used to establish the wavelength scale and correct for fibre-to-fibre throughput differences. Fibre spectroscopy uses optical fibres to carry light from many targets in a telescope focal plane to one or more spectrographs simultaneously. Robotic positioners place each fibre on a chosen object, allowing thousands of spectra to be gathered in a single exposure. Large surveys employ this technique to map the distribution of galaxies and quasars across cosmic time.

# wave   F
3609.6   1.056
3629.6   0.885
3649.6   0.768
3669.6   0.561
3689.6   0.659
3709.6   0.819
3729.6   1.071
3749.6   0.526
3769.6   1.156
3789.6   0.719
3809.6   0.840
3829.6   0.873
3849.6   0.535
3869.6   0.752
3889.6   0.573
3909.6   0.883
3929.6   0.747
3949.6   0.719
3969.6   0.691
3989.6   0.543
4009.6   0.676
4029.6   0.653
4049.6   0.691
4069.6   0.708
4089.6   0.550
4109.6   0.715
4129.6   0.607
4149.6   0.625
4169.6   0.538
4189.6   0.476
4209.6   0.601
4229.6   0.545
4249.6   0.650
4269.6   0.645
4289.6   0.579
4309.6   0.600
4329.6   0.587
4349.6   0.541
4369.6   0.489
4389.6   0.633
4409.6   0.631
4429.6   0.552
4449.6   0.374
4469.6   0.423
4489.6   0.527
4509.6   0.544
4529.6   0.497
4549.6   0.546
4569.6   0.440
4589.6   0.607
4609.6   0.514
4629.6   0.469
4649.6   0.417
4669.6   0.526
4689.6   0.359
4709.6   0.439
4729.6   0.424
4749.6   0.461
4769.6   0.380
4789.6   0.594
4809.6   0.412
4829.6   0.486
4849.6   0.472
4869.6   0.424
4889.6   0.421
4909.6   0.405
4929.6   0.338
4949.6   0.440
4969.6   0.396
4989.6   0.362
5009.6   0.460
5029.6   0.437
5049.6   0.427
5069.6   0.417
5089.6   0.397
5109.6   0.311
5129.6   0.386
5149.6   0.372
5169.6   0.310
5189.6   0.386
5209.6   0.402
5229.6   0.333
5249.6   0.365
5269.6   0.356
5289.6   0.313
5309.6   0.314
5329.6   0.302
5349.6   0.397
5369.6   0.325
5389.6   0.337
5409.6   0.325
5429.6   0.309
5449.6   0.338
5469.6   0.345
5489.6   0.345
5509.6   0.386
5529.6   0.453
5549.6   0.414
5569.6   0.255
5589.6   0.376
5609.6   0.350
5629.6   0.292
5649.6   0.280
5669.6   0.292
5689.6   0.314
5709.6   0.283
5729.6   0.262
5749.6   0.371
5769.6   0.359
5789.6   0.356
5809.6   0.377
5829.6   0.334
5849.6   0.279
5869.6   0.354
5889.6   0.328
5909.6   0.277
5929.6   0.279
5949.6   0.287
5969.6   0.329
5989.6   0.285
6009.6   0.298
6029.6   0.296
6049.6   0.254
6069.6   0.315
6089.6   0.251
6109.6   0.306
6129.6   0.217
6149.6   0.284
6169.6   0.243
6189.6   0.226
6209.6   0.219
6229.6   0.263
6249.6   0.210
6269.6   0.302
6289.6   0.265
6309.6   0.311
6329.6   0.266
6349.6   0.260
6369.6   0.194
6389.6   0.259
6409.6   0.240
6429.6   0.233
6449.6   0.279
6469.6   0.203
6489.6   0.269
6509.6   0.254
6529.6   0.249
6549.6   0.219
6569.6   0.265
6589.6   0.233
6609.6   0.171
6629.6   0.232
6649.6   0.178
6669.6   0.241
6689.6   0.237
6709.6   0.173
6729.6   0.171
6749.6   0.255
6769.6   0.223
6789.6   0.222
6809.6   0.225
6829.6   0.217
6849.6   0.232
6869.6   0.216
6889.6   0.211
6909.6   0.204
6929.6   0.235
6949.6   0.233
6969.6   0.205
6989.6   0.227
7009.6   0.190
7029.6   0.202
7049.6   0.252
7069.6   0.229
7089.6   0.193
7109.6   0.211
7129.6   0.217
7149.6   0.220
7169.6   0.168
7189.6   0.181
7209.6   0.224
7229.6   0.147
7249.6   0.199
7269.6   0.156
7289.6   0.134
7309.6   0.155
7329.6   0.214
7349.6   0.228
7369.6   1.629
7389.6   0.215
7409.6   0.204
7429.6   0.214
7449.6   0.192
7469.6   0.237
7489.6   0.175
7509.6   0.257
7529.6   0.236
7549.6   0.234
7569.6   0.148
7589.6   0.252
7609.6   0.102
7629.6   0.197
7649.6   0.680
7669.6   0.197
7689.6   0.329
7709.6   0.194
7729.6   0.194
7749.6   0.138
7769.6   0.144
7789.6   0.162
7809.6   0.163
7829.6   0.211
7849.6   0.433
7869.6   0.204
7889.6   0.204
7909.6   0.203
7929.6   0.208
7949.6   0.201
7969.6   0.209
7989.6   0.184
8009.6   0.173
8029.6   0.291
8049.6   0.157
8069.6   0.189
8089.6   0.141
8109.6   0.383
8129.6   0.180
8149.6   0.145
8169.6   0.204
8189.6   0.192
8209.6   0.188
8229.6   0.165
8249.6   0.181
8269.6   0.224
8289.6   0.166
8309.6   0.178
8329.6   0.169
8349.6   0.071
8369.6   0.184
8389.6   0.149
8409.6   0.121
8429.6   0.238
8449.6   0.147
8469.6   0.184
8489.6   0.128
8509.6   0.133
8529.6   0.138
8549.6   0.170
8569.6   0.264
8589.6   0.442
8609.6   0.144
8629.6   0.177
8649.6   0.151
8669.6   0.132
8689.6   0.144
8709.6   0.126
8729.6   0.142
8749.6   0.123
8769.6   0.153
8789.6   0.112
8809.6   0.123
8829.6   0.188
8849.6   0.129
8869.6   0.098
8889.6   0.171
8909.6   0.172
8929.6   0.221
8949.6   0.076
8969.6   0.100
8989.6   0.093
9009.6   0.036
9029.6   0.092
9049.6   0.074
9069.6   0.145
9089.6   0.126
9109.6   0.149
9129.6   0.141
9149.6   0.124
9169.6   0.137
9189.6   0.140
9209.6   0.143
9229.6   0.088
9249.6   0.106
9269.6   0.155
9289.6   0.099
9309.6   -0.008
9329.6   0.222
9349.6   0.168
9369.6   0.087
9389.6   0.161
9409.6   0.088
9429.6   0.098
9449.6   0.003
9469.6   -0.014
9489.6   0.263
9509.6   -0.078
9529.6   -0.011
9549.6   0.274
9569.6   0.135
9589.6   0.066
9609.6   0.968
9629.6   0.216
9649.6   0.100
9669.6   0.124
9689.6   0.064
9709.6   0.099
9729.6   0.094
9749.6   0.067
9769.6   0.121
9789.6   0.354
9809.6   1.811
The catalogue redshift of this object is 0.98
